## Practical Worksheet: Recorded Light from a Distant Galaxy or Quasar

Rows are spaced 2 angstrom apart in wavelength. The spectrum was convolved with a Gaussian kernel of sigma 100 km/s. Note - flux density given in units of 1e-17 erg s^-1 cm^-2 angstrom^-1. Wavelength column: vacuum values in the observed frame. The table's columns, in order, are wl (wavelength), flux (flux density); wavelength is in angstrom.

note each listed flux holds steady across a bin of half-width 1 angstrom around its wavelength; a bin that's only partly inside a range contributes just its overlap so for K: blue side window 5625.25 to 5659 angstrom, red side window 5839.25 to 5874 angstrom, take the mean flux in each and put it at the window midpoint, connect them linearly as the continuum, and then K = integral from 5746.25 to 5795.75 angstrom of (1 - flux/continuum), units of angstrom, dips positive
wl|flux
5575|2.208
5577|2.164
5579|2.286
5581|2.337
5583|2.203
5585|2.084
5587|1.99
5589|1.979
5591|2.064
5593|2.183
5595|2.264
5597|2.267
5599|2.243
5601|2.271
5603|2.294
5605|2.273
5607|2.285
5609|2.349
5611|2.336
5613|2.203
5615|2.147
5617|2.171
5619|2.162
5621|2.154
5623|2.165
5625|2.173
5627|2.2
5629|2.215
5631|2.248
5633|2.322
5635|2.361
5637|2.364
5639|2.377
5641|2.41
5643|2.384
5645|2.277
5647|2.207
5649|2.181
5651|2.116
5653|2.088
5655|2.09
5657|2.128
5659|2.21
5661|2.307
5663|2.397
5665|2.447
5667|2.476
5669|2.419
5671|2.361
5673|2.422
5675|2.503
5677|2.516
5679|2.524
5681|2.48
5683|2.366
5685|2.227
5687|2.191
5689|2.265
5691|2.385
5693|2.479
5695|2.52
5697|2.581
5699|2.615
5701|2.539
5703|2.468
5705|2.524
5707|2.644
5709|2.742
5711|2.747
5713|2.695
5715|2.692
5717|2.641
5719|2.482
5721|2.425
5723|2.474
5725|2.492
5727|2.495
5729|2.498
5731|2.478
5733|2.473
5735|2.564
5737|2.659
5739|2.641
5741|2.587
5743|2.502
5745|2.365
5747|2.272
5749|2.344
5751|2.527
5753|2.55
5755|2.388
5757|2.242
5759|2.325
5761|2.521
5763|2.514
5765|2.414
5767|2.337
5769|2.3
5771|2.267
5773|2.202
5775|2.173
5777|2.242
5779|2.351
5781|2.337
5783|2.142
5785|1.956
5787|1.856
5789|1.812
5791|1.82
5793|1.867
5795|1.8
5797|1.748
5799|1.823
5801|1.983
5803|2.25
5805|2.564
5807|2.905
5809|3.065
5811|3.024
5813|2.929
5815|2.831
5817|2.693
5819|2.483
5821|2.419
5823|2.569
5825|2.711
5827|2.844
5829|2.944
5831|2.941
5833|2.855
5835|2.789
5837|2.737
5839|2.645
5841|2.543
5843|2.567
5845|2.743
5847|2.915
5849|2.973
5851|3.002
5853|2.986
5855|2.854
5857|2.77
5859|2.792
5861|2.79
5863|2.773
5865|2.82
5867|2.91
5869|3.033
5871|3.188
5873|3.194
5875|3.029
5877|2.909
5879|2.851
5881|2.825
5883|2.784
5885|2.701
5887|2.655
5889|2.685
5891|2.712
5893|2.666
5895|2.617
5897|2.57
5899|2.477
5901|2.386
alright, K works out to 7.4 angstrom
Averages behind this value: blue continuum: 2.25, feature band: 2.22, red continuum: 2.87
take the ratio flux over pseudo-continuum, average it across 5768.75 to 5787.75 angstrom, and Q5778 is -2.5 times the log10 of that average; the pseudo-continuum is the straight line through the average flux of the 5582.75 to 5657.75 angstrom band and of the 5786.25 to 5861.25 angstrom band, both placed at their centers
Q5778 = 0.15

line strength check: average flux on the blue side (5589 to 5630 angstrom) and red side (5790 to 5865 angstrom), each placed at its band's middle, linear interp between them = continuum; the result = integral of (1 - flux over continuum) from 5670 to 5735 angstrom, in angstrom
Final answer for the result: -3.0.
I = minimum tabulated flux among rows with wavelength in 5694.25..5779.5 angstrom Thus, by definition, 2.173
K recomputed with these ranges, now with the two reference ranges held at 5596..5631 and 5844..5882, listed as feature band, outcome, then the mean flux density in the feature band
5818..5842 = 1.0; 2.71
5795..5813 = 2.2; 2.41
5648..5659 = 1.0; 2.13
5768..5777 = 1.5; 2.24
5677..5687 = 0.1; 2.39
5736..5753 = 0.6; 2.49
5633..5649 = -0.2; 2.33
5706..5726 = -0.7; 2.6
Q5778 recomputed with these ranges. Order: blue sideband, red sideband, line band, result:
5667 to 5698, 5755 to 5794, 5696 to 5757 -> -0.098 mag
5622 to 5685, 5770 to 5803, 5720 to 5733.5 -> -0.150 mag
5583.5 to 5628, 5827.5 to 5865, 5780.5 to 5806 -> 0.322 mag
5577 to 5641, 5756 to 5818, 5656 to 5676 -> -0.055 mag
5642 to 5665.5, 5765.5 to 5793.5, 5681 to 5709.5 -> -0.124 mag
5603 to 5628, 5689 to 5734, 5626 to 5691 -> 0.023 mag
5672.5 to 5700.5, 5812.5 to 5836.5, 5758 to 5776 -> 0.122 mag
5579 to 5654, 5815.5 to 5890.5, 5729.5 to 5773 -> 0.052 mag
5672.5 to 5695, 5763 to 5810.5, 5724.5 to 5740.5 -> -0.105 mag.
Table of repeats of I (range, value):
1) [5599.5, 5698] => 2.088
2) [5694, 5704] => 2.468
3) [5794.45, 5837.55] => 1.748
